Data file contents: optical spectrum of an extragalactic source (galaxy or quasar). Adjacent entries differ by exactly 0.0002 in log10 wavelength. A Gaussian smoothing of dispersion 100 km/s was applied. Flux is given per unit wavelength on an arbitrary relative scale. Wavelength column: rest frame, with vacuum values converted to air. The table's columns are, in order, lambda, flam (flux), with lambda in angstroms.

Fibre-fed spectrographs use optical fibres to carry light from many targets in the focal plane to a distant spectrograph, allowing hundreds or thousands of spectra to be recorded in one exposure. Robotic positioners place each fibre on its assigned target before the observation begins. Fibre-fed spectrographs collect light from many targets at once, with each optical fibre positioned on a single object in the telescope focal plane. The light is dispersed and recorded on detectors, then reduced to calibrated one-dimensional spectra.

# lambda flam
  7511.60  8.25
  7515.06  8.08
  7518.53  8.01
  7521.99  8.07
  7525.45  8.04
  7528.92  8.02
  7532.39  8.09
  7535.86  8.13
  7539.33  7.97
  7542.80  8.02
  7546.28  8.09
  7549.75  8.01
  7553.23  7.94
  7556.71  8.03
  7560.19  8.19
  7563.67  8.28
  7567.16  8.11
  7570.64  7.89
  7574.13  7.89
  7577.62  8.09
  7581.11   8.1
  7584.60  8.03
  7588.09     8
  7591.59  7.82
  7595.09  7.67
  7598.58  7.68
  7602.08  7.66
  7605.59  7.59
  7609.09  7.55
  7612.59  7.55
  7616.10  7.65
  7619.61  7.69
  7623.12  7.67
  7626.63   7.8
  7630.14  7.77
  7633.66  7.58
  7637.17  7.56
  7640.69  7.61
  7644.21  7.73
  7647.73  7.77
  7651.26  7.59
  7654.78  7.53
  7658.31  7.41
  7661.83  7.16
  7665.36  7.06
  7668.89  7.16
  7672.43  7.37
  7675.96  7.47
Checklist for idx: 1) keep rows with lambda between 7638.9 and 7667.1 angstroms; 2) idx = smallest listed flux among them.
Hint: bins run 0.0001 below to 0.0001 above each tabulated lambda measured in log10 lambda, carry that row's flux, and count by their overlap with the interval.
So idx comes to 7.06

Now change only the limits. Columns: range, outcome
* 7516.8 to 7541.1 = 7.97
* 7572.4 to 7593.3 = 7.82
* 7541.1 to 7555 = 7.94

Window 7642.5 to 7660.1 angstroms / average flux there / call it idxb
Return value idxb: 7.61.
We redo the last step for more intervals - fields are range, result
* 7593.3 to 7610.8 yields 7.63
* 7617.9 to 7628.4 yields 7.72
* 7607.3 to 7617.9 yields 7.59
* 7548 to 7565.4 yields 8.09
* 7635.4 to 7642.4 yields 7.59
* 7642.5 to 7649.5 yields 7.74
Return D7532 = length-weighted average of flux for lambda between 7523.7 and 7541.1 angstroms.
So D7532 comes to 8.05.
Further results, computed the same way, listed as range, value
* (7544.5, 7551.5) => 8.05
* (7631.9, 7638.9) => 7.57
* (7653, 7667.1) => 7.29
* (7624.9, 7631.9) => 7.79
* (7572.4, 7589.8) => 8.02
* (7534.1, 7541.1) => 8.05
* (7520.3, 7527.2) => 8.06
